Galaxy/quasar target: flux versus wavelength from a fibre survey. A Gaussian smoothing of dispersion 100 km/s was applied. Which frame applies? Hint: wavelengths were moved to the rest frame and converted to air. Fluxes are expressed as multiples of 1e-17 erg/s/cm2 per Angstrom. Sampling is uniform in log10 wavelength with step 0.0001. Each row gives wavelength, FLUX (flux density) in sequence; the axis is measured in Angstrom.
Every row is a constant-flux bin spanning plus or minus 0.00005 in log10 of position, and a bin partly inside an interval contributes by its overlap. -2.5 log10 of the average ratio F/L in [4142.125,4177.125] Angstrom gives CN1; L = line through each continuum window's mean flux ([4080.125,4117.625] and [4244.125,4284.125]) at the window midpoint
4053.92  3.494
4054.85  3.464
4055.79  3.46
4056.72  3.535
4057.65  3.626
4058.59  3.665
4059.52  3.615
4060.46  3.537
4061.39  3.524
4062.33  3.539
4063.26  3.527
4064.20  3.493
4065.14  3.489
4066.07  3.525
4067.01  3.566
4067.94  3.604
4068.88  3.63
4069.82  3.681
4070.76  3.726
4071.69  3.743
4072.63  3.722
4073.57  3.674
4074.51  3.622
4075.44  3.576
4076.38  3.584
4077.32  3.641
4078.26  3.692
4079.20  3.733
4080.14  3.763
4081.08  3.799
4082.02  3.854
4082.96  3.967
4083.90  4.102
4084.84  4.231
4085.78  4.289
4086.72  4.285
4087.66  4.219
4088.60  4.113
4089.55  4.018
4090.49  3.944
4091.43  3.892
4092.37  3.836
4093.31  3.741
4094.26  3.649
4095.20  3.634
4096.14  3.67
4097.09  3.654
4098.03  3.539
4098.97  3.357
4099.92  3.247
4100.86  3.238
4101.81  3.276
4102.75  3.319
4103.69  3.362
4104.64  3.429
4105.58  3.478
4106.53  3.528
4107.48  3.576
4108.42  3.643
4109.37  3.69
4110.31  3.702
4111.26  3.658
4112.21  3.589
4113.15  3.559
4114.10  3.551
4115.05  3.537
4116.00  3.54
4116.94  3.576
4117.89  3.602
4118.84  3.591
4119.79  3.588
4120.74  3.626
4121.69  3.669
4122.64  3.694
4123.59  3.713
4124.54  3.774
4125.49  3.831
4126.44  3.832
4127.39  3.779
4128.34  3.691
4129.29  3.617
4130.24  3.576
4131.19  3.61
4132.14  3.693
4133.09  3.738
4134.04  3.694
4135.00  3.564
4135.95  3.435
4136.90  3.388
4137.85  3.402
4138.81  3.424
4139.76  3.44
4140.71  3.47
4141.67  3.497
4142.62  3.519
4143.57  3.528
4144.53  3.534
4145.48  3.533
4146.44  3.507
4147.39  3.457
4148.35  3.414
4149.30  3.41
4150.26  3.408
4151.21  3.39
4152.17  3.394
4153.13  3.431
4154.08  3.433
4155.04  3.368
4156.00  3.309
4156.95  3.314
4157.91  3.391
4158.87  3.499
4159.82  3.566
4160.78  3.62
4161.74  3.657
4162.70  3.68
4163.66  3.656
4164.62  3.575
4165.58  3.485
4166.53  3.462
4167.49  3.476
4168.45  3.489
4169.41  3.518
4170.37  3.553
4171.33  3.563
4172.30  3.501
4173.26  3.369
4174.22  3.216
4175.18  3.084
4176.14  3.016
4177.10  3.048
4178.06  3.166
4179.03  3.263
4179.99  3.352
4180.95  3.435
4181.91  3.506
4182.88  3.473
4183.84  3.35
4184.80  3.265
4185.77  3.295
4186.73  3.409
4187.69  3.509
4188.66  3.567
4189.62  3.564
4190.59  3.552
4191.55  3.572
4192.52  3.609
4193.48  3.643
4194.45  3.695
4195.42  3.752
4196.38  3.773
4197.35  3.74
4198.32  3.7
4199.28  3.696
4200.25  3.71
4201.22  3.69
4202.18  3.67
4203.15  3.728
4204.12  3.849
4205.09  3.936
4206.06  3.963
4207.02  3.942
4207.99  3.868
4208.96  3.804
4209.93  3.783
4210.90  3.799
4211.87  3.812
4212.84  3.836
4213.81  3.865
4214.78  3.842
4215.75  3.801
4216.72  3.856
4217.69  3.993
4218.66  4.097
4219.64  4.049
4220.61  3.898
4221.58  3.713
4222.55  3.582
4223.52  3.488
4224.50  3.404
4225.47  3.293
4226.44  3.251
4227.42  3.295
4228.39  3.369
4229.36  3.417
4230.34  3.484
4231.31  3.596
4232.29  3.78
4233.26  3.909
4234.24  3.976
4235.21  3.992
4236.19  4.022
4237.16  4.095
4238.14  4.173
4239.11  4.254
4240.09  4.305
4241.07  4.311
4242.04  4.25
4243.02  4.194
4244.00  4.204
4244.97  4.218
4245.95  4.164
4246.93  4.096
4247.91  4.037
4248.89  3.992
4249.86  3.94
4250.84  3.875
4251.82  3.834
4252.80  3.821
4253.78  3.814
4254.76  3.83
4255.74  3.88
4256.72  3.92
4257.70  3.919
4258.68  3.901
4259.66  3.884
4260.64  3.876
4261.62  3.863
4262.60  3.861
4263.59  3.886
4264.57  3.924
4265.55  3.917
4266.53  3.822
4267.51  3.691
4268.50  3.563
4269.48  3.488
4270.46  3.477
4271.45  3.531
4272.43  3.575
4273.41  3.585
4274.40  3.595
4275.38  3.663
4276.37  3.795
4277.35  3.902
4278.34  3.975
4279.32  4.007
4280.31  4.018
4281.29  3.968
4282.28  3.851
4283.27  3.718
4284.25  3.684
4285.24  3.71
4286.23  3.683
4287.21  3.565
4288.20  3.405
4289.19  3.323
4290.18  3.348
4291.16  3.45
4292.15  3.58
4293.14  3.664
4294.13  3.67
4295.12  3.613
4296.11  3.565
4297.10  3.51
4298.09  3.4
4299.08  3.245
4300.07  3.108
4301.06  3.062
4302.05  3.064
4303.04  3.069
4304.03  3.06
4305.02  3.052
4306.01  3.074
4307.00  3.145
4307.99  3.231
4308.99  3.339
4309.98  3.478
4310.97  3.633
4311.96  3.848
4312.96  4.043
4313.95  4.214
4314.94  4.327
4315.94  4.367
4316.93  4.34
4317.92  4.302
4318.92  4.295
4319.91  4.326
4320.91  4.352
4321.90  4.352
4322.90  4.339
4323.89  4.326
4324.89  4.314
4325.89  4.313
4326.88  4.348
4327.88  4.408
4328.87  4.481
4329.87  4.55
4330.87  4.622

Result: 0.09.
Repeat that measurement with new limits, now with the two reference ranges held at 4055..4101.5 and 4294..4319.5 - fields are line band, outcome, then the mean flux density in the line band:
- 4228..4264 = -0.10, 3.95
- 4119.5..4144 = 0.02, 3.61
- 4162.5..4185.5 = 0.08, 3.39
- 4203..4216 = -0.06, 3.85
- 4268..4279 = -0.02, 3.65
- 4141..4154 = 0.06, 3.46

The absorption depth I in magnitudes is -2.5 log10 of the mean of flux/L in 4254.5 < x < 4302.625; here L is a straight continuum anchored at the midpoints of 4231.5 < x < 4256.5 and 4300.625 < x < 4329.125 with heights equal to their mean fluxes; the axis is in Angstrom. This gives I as 0.08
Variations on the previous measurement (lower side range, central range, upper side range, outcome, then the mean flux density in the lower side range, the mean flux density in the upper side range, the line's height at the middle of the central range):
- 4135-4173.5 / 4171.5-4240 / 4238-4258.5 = 0.04 mag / 3.48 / 4.05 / 3.79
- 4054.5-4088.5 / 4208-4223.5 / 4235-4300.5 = -0.02 mag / 3.72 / 3.8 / 3.78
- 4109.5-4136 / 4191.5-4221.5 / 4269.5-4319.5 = -0.05 mag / 3.65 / 3.62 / 3.64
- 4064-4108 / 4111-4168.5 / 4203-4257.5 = 0.06 mag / 3.7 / 3.87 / 3.76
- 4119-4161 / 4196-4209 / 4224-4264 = -0.01 mag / 3.54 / 3.88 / 3.75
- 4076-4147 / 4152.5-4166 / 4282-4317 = 0.04 mag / 3.66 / 3.53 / 3.62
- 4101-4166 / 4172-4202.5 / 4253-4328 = 0.04 mag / 3.54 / 3.75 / 3.61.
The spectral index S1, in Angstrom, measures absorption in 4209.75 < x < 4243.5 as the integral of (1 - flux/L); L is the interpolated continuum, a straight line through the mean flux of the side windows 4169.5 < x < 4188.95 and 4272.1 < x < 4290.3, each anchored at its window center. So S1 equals -2.94 Angstrom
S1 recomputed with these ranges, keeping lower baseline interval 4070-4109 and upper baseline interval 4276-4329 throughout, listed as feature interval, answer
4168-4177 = 0.91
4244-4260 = -0.87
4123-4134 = 0.03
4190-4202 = 0.20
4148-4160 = 1.04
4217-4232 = 0.57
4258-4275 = 0.09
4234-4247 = -1.46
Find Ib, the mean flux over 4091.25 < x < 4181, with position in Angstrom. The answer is 3.51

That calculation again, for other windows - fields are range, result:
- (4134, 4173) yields 3.48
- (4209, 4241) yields 3.79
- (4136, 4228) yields 3.55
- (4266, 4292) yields 3.67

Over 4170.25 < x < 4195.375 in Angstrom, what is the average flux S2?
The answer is 3.41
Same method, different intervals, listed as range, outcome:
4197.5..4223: 3.83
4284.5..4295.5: 3.55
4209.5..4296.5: 3.8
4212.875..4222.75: 3.88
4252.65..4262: 3.87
